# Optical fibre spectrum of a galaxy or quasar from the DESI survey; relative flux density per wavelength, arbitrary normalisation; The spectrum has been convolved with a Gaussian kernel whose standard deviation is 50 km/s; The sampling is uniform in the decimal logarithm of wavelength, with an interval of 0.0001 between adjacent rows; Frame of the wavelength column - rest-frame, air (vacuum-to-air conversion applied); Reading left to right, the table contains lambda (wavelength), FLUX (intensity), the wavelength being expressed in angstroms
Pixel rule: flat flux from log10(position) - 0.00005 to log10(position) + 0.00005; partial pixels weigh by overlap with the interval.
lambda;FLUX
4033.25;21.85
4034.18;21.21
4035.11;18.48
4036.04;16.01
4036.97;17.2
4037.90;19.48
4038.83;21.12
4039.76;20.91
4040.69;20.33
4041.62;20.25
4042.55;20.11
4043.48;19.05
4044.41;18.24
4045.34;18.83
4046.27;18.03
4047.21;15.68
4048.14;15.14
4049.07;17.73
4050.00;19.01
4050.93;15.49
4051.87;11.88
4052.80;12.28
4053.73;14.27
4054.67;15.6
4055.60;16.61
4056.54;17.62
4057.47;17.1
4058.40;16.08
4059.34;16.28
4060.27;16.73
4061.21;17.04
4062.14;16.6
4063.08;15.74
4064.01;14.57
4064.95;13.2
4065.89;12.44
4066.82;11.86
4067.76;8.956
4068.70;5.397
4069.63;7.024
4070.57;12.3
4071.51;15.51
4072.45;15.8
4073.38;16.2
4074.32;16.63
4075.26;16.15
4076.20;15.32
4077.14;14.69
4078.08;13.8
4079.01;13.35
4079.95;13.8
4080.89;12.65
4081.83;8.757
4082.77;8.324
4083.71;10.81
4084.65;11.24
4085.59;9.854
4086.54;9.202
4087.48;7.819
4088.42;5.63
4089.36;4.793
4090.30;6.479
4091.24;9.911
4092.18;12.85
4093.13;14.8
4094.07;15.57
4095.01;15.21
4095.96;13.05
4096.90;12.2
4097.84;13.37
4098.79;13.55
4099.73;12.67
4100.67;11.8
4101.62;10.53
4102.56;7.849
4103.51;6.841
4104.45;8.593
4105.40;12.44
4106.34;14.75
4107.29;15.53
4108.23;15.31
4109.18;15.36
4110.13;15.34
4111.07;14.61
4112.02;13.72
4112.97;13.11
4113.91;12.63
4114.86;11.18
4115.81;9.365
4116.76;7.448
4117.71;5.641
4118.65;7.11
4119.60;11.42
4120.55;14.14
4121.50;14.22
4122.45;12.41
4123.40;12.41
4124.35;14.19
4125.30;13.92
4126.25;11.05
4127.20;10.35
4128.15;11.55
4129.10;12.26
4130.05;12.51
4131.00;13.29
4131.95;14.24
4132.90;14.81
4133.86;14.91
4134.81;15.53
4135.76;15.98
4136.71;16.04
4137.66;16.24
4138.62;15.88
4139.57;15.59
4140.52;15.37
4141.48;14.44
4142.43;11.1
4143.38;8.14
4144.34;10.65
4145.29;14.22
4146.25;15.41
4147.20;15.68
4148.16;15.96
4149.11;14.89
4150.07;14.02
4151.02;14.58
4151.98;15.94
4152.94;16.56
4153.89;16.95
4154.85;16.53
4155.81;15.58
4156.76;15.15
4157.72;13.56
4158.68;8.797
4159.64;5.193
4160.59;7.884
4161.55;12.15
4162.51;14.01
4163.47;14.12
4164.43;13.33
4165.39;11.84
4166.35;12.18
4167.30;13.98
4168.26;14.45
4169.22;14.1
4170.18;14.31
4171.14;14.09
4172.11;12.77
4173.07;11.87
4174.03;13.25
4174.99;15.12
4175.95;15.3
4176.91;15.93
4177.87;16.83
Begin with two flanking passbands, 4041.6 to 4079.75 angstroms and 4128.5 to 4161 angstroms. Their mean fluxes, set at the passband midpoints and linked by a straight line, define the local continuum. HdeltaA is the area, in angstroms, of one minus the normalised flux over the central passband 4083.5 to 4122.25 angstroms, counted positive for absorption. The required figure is 8.3 angstroms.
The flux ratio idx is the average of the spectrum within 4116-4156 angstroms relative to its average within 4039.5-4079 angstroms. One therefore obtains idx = 0.9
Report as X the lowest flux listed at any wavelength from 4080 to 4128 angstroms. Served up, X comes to 4.793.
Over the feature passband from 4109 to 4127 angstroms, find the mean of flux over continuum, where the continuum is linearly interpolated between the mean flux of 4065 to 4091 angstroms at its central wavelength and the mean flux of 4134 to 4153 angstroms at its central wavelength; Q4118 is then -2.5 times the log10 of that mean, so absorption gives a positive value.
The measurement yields 0.112 mag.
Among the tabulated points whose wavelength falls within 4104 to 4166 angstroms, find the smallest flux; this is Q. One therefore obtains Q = 5.193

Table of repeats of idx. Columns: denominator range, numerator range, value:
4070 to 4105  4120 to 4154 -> 1.19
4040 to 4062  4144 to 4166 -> 0.80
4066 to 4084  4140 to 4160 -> 1.10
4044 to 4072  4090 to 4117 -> 0.84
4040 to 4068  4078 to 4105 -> 0.67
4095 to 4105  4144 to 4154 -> 1.33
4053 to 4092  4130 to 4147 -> 1.12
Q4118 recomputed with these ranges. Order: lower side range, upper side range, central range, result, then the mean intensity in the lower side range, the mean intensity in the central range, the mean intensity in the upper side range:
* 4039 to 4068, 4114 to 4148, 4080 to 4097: 0.36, 16.4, 10.6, 12.8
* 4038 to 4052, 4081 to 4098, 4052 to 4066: 0.03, 18.3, 15.5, 10.5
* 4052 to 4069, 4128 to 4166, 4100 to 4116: 0.14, 14.4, 12.3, 13.8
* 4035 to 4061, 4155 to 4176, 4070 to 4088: 0.26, 17.3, 12.7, 12.9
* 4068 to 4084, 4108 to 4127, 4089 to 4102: 0.04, 12.7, 12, 12.2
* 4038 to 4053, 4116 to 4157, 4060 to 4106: 0.32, 17.9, 12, 13.6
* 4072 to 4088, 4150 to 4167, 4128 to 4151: -0.09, 12.6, 14.2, 13.2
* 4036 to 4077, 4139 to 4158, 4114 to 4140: 0.17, 15.8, 12.7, 14.5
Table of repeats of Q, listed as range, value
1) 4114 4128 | 5.641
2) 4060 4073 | 5.397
